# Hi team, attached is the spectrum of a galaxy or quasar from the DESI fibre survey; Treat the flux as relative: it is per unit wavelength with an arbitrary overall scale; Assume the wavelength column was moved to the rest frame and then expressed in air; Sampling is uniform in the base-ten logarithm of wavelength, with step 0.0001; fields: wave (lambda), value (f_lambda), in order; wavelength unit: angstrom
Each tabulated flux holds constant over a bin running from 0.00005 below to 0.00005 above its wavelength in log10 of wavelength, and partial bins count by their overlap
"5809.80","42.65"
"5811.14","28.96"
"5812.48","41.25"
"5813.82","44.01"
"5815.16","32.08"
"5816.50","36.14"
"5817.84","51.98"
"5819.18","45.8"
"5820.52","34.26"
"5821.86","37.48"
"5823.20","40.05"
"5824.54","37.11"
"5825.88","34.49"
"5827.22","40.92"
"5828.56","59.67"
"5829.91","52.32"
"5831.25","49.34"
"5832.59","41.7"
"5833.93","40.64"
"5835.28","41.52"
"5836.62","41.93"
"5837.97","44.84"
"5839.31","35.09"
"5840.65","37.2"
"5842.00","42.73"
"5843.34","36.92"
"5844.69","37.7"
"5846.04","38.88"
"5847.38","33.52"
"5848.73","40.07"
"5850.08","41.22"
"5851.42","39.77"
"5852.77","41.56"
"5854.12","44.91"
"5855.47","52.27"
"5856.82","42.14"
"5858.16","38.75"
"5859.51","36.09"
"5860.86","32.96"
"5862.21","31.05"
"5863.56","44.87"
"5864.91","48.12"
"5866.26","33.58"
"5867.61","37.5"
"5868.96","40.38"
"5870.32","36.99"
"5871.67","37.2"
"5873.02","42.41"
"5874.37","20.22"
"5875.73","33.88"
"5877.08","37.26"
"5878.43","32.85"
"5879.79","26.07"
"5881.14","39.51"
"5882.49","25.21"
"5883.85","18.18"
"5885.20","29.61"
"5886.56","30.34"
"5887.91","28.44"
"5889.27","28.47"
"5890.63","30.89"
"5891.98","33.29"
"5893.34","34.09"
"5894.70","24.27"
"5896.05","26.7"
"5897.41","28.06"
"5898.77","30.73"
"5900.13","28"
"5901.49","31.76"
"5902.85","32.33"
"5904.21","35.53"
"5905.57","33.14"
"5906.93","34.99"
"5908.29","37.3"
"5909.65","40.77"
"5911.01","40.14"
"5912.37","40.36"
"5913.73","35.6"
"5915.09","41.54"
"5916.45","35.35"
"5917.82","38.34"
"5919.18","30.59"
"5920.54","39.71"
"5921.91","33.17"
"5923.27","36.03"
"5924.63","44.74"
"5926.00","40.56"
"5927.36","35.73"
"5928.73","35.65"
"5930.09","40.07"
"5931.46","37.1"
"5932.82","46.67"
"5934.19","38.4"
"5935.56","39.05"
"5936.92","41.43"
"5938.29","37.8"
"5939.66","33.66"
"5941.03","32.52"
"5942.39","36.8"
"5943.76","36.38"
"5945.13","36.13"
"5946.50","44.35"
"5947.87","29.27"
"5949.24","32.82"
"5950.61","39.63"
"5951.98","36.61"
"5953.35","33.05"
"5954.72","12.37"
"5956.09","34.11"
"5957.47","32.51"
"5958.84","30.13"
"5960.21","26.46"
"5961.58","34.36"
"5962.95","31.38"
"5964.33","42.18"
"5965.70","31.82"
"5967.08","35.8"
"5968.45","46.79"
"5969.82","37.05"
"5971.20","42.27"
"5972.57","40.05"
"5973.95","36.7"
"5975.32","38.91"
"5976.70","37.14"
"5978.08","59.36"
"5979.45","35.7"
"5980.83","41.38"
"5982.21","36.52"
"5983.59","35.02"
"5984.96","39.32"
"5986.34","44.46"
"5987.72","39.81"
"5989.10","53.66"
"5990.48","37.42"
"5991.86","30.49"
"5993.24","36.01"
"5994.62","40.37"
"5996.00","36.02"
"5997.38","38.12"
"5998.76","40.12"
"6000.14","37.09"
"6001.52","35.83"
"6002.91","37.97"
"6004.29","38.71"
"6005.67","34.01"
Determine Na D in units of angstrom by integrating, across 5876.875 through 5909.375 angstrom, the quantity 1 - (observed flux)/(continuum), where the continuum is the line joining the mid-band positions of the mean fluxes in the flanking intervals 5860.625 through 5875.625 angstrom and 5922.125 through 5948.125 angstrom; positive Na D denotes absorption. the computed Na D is 5.7 angstrom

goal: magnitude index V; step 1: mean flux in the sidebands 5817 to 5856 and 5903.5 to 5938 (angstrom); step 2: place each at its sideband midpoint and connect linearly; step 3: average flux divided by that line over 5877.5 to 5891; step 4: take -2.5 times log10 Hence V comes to 0.34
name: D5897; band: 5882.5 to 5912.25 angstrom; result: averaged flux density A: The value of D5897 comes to 31.3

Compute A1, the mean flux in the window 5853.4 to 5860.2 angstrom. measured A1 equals 42.8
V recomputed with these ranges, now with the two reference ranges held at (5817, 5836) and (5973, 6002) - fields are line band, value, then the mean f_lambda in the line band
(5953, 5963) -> 0.35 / 29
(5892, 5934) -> 0.16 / 35.6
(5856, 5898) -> 0.26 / 33.3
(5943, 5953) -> 0.12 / 36.3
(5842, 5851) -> 0.12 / 38.5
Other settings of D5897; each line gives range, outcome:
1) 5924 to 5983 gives 37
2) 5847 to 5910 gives 34.6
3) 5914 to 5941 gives 38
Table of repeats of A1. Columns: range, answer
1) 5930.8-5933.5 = 42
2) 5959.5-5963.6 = 30.8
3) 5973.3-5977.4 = 37.6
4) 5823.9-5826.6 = 35.9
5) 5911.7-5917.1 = 38.3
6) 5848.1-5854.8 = 41.5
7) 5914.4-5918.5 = 38.4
